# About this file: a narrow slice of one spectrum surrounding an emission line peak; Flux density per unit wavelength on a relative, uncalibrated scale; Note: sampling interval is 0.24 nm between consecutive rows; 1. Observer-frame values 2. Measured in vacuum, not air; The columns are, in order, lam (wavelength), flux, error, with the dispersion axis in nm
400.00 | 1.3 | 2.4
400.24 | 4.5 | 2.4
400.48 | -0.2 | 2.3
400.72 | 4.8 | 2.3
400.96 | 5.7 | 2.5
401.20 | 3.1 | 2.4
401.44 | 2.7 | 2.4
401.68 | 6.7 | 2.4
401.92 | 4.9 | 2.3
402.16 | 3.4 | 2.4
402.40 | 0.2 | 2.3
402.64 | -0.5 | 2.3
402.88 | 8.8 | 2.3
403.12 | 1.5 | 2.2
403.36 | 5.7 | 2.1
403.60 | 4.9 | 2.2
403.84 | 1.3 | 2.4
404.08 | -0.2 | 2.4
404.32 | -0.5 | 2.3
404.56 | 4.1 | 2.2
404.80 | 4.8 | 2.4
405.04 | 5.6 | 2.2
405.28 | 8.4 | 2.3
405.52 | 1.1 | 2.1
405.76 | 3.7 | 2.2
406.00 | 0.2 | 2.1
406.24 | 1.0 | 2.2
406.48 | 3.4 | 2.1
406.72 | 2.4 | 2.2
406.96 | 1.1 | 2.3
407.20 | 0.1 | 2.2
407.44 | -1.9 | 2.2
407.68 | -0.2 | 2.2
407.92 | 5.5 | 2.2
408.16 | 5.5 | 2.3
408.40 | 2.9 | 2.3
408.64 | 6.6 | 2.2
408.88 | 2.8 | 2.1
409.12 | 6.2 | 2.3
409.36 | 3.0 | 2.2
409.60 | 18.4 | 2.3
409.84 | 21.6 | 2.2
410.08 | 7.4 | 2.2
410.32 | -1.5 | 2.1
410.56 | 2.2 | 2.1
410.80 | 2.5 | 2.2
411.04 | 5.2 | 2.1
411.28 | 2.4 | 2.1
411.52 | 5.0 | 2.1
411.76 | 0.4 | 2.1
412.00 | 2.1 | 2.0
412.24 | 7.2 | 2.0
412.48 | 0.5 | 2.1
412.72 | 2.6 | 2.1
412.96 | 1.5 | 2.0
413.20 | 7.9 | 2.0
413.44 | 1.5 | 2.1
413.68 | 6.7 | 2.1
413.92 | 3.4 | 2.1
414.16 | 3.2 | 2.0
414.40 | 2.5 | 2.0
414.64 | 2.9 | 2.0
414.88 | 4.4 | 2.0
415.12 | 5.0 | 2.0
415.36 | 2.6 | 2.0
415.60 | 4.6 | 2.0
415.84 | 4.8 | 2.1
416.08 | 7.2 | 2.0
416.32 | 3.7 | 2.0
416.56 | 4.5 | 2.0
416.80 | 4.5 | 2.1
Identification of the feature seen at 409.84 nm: [O II]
